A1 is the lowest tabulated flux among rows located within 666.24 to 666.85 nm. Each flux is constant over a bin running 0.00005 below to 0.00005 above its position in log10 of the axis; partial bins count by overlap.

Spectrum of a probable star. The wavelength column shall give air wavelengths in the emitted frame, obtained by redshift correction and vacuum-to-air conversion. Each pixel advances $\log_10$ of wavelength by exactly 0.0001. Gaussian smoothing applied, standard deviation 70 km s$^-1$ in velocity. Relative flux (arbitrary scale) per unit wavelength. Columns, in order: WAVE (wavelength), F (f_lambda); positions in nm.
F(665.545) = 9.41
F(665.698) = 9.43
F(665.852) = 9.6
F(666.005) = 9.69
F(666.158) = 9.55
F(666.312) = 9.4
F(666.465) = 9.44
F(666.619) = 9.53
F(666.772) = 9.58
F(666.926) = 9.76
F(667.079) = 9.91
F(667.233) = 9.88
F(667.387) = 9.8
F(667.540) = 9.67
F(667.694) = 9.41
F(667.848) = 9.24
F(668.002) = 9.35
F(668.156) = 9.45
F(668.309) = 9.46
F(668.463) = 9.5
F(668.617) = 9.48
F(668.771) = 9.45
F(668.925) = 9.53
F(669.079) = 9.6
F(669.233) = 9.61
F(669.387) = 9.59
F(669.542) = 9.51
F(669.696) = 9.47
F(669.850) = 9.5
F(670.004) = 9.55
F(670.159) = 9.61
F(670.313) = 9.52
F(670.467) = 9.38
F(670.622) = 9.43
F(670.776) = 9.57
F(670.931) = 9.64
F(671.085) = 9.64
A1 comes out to 9.4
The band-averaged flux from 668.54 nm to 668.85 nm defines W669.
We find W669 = 9.46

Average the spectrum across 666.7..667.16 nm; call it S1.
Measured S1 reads 9.75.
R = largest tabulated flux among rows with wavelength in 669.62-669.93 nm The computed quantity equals 9.5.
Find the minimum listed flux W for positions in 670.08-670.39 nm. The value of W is 9.52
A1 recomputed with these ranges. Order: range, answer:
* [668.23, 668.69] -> 9.46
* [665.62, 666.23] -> 9.43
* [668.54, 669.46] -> 9.45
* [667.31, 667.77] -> 9.41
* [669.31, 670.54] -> 9.38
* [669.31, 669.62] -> 9.51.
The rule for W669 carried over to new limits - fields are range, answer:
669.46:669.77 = 9.47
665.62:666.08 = 9.57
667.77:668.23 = 9.33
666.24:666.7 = 9.47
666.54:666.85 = 9.54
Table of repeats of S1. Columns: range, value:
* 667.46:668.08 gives 9.42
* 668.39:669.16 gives 9.51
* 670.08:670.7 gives 9.48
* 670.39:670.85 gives 9.46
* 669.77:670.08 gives 9.54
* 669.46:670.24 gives 9.52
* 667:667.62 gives 9.82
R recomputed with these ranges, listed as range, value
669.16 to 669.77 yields 9.61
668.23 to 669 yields 9.53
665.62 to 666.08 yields 9.69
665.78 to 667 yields 9.76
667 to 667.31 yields 9.91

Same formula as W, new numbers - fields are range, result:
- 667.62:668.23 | 9.24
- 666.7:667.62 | 9.58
